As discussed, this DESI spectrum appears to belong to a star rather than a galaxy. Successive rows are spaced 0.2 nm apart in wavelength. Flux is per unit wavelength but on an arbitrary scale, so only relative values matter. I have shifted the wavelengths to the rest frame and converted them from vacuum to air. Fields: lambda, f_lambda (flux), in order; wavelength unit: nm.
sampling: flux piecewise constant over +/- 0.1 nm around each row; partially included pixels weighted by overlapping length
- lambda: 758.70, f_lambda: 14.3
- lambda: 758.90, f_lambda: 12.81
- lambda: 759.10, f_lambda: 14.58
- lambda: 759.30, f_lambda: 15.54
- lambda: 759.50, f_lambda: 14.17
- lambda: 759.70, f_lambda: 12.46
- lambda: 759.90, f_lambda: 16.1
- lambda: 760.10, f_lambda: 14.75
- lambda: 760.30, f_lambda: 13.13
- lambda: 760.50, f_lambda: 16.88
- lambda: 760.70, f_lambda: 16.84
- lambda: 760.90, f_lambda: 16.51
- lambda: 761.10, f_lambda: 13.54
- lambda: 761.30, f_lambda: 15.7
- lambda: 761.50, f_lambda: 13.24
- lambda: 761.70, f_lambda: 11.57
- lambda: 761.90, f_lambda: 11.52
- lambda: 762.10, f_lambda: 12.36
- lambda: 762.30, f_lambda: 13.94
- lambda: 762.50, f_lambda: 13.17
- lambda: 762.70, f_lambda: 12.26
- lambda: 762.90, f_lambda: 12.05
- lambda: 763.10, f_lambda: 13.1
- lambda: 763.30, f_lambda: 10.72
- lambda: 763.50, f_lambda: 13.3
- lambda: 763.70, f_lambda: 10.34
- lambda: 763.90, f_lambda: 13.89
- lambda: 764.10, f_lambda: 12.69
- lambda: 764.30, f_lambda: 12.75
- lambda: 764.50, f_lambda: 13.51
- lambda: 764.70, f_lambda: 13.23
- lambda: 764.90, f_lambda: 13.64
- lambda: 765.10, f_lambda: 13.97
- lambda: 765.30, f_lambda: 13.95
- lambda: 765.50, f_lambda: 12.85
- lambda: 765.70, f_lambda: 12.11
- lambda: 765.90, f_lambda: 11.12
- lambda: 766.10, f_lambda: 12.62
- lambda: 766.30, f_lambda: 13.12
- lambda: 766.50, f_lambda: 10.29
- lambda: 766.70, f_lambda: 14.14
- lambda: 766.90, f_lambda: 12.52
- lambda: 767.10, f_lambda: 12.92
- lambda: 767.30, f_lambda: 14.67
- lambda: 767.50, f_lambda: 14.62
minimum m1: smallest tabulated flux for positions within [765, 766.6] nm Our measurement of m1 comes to 10.29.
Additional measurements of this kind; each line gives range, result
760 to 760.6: 13.13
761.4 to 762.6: 11.52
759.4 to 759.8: 12.46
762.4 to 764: 10.34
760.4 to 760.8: 16.84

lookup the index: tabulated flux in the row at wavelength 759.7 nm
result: 12.46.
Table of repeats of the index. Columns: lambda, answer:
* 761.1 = 13.54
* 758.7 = 14.3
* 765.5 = 12.85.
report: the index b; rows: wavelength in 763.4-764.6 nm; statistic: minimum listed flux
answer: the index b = 10.34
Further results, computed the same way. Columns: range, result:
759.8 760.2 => 14.75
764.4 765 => 13.23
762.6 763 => 12.05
